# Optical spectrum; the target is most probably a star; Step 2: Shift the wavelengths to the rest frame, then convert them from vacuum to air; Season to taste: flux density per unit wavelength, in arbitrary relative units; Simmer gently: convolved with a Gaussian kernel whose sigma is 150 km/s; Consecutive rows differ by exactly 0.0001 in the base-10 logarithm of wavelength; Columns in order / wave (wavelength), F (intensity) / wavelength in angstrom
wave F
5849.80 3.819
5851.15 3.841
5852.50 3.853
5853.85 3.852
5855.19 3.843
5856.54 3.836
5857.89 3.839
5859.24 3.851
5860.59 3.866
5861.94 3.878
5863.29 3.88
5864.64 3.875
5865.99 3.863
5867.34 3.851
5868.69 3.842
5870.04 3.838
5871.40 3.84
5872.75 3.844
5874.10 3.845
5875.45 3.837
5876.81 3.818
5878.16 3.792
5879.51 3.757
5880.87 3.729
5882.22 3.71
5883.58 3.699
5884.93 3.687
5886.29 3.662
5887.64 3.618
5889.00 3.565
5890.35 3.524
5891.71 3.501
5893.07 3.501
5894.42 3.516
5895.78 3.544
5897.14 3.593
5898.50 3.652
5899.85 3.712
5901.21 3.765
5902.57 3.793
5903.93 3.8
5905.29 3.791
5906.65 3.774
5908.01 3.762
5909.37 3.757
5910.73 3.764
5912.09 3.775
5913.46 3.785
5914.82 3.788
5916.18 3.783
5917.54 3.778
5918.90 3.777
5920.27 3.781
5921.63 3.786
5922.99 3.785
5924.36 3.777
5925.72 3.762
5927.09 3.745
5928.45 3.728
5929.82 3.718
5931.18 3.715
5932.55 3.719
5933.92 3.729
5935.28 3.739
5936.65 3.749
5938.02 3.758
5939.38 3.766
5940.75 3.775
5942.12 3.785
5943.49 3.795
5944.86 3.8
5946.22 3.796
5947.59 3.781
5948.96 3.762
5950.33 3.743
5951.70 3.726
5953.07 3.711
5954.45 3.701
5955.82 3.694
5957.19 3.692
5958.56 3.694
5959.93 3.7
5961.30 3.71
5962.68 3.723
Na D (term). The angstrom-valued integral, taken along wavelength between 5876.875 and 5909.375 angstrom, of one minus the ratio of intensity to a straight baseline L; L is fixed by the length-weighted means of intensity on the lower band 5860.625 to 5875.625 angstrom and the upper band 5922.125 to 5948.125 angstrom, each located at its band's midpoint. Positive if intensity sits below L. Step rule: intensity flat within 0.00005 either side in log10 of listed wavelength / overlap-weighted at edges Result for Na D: 1.2 angstrom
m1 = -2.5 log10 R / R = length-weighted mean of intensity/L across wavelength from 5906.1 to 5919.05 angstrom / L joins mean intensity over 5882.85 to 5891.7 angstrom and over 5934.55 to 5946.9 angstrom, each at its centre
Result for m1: -0.02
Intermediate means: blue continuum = 3.62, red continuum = 3.78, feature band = 3.78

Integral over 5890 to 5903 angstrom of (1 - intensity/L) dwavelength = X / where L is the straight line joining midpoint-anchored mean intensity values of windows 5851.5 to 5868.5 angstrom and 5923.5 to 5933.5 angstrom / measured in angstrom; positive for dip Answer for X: 0.6 angstrom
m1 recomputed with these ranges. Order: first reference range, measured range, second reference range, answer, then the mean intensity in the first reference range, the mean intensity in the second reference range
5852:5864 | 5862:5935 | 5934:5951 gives 0.02 mag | 3.86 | 3.77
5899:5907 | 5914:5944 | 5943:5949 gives 0.01 mag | 3.77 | 3.79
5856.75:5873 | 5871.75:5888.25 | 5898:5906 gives 0.02 mag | 3.85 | 3.76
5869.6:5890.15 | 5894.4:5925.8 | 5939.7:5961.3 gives 0.00 mag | 3.74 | 3.74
